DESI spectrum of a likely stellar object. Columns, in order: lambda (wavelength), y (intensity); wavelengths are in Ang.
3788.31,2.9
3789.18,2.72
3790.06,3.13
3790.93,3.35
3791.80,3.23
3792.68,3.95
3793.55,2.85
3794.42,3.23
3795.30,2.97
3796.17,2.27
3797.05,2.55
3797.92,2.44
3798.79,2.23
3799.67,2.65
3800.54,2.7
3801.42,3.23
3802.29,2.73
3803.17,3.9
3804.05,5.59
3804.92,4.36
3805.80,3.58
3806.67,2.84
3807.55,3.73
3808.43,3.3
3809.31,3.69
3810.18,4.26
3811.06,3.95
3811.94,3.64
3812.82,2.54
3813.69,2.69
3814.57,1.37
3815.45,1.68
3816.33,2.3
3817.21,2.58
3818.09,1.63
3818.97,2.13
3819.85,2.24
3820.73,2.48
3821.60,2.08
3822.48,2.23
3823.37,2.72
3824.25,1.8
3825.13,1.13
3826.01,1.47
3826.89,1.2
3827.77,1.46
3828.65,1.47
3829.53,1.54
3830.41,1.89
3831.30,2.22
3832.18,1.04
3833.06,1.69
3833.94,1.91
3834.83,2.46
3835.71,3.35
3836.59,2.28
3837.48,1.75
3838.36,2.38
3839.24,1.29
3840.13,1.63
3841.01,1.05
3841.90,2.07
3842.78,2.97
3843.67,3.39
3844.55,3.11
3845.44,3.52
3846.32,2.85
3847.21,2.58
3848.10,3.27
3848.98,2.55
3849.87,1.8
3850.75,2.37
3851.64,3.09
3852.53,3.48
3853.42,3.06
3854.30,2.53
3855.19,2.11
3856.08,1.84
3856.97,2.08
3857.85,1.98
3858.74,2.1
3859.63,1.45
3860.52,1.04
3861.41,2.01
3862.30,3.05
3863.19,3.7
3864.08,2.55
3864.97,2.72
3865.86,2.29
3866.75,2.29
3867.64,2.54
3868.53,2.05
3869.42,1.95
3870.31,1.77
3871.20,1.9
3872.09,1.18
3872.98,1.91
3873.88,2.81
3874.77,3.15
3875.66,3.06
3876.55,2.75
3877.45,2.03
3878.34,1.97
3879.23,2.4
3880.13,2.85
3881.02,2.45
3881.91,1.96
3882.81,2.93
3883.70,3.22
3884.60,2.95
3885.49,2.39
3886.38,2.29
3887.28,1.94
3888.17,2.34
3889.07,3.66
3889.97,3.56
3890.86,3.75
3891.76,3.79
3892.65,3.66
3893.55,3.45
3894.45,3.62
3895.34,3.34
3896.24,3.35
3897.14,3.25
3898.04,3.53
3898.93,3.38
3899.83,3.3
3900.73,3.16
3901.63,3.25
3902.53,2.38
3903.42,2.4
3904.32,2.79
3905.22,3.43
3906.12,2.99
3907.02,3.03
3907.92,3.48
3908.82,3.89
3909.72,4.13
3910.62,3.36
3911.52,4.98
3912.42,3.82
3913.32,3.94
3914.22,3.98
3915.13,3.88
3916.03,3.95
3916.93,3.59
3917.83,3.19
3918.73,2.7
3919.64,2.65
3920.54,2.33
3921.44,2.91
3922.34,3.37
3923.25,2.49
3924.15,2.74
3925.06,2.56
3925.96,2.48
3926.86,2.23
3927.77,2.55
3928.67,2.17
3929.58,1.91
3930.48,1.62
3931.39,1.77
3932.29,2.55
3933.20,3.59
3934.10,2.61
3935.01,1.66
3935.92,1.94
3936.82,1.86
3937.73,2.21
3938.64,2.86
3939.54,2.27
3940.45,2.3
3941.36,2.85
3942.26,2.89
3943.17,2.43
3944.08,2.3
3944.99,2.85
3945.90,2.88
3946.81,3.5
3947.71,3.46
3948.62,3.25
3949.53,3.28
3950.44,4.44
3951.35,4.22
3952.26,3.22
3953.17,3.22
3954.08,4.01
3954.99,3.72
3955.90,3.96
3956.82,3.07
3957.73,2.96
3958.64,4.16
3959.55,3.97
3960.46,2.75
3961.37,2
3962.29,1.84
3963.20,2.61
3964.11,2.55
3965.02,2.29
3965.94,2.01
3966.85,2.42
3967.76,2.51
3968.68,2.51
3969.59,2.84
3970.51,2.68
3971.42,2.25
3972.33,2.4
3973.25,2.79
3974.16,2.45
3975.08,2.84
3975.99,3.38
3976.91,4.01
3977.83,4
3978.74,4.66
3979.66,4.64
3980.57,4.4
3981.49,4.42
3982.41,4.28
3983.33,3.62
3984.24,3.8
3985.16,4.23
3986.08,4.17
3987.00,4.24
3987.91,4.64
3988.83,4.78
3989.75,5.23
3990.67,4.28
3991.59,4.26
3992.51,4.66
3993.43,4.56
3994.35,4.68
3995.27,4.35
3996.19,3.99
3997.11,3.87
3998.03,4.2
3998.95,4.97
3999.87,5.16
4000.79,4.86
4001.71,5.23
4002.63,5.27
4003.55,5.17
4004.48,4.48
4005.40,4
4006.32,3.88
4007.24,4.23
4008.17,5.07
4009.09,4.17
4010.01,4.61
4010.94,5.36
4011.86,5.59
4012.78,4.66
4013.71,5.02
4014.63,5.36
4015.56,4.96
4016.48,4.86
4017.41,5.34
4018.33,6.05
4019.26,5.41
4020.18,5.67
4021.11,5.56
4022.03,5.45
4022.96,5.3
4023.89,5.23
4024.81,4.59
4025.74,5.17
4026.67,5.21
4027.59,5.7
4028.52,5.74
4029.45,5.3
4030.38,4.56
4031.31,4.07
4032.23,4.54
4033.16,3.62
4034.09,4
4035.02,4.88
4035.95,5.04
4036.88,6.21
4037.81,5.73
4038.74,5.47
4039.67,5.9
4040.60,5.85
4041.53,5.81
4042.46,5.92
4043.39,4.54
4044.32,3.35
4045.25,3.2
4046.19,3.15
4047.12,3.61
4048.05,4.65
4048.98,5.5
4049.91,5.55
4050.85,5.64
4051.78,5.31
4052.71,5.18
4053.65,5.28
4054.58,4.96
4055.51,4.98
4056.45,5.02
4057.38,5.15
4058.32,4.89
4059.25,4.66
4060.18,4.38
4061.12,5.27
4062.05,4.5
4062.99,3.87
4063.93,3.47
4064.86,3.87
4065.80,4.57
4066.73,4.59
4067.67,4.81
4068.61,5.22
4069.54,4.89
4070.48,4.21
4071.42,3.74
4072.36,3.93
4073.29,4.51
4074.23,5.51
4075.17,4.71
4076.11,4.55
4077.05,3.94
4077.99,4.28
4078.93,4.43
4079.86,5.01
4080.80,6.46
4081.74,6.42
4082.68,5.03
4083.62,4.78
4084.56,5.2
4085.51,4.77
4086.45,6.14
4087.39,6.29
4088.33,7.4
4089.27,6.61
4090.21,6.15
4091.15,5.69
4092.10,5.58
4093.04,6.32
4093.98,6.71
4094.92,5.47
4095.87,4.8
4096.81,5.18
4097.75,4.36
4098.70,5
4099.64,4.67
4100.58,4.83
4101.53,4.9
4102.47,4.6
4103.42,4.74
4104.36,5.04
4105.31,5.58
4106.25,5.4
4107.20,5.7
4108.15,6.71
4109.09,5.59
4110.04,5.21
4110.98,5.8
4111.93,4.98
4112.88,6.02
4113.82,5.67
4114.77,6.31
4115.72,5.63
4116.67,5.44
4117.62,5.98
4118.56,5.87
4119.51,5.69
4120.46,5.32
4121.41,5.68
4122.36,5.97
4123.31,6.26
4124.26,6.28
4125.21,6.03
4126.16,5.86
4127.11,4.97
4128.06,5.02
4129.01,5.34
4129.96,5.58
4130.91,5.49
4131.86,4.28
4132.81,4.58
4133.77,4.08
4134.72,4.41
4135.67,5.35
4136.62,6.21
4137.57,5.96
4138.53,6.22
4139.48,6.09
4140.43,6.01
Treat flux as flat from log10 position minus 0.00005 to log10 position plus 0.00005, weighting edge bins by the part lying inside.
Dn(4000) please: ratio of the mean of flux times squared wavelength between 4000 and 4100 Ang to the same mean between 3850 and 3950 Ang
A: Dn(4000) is 1.9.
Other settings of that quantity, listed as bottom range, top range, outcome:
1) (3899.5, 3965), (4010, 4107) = 1.80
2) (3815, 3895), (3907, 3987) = 1.37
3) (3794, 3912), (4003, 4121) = 2.13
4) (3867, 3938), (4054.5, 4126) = 2.02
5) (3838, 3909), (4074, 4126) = 2.31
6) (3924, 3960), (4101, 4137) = 2.08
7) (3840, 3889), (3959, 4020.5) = 1.78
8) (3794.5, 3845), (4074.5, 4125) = 2.55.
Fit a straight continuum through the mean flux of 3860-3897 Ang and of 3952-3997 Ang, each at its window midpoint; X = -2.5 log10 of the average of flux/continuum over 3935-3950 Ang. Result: 0.22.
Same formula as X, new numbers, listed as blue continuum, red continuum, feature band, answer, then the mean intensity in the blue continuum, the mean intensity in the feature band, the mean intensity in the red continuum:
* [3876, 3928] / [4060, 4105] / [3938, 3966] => 0.19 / 3.08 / 3.04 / 5.04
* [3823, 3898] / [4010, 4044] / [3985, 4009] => 0.03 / 2.43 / 4.55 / 5.2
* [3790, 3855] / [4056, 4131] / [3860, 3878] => 0.29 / 2.6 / 2.33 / 5.26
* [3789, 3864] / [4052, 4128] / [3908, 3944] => 0.24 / 2.55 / 2.85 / 5.24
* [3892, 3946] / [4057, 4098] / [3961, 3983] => 0.21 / 2.95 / 3.04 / 5.06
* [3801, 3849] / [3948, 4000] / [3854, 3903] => 0.11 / 2.52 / 2.64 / 3.62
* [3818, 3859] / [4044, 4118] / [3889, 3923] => -0.13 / 2.2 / 3.39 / 5.09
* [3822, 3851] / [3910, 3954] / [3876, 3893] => -0.10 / 2.13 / 2.78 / 2.93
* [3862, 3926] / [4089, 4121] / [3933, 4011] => 0.11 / 2.96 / 3.57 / 5.51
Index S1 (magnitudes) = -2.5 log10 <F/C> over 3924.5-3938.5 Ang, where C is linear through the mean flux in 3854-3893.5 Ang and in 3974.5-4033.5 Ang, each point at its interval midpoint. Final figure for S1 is 0.460 mag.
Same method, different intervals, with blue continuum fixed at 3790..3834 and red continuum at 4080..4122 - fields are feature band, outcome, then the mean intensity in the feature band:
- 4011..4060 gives -0.03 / 5.05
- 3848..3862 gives 0.32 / 2.28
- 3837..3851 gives 0.22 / 2.41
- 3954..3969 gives 0.40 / 2.88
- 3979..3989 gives 0.02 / 4.29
